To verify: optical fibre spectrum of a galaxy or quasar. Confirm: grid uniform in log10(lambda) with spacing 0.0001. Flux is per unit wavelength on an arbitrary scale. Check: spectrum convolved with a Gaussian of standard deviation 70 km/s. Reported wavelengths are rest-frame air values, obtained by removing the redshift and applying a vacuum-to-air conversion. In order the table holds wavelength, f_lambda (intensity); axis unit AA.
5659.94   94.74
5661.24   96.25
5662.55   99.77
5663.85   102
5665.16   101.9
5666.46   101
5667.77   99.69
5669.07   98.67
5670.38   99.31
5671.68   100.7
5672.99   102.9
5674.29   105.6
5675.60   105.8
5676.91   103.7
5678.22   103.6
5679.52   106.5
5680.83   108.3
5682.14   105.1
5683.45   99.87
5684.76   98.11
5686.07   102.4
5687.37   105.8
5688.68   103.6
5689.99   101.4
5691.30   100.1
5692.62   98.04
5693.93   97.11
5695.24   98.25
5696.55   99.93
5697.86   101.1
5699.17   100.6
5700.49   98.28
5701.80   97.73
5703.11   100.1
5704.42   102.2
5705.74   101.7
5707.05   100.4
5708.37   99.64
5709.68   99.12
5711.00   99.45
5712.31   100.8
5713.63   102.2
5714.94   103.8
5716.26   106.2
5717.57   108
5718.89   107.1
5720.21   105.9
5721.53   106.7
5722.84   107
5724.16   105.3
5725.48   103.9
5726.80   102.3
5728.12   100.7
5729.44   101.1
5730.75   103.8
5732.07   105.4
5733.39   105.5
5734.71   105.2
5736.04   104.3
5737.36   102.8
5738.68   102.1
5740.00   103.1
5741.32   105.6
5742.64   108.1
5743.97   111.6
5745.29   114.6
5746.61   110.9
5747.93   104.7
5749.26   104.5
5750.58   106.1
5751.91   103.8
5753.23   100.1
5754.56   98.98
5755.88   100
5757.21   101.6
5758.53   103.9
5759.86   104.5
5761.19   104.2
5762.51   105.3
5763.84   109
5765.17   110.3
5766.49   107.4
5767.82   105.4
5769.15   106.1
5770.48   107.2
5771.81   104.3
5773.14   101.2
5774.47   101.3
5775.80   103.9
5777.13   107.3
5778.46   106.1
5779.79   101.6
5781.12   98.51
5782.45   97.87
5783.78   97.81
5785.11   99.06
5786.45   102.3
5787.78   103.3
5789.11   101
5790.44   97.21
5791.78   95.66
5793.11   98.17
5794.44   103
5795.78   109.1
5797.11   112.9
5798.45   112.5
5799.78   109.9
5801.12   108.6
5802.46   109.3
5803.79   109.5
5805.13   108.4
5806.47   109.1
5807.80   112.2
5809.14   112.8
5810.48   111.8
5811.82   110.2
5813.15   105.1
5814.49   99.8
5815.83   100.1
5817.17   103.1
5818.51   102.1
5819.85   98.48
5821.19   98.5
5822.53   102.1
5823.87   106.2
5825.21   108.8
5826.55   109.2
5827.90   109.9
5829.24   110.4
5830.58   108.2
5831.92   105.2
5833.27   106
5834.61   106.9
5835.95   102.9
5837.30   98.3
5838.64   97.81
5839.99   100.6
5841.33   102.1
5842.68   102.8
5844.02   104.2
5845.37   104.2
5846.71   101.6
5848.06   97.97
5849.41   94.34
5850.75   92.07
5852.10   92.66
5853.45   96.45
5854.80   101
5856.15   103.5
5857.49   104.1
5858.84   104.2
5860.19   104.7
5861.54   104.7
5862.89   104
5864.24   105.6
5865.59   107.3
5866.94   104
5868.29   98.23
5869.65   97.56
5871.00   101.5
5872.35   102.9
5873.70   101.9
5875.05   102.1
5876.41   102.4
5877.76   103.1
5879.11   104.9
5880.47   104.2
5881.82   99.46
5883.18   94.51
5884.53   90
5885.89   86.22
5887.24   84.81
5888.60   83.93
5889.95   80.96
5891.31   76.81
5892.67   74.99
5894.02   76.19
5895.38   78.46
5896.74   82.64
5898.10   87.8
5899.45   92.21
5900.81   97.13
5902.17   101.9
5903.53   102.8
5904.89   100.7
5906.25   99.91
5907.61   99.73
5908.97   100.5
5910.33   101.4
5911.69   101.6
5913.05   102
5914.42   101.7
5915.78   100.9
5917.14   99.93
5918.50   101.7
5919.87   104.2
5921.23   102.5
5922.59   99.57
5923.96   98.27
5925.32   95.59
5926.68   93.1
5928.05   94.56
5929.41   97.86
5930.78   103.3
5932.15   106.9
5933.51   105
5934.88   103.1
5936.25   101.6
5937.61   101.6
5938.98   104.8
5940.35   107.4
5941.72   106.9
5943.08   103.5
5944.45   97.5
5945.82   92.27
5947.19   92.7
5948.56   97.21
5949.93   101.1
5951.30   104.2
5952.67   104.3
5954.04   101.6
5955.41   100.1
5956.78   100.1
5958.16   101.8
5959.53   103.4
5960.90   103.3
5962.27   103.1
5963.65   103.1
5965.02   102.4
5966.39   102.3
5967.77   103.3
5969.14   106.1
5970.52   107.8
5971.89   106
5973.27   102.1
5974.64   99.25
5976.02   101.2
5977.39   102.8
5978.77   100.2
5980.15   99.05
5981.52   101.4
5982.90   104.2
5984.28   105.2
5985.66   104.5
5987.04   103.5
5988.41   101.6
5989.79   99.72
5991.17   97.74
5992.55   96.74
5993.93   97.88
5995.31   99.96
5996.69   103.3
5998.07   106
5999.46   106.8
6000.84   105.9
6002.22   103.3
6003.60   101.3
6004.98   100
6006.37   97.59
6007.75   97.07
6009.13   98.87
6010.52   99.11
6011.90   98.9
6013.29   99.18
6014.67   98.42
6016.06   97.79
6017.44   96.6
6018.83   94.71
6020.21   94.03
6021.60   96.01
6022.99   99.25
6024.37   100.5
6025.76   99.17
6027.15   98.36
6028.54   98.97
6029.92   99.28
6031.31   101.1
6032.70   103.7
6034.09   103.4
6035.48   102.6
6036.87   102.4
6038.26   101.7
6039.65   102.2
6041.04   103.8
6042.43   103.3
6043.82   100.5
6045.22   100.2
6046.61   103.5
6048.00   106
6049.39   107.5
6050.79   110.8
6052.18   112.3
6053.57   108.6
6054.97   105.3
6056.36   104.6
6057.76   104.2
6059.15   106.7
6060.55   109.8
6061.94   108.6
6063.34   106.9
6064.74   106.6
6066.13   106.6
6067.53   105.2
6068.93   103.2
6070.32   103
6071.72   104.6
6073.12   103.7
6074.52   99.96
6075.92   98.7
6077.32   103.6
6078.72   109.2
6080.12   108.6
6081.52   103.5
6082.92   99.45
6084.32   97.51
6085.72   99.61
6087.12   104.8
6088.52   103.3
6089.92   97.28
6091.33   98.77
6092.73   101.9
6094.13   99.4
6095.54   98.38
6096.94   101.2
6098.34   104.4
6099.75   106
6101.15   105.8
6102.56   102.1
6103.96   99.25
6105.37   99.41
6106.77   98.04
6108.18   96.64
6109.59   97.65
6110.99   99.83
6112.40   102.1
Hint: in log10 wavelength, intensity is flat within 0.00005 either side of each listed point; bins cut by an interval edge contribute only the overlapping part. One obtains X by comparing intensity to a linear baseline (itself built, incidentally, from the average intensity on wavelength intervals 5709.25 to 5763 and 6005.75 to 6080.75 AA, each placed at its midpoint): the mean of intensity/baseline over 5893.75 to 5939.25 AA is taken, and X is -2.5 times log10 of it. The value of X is 0.05 mag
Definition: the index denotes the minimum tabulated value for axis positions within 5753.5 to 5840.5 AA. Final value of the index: 95.66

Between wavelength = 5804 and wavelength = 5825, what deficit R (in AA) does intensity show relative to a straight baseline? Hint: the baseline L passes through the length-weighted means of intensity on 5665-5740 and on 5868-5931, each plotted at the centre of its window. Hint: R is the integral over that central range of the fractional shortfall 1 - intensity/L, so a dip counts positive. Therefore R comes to -1.4 AA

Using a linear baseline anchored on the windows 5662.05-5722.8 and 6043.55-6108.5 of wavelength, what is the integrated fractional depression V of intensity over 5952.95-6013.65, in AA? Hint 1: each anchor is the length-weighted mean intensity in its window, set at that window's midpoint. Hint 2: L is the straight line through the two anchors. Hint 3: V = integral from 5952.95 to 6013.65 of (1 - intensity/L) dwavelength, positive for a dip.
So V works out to 0.8 AA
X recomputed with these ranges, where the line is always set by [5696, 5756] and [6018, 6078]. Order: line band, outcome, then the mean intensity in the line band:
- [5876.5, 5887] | 0.066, 97.3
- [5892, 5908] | 0.137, 91.1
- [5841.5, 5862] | 0.030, 101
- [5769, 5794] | 0.021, 102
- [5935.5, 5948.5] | 0.027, 101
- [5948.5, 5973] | 0.003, 103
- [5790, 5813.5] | -0.043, 108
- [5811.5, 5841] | -0.006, 104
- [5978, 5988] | 0.007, 103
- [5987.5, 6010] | 0.025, 101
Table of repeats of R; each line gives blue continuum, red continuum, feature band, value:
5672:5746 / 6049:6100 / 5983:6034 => 1.9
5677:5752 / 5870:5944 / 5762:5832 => -3.1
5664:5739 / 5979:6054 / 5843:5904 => 3.3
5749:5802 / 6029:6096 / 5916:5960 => 1.2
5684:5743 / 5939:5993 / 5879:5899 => 3.0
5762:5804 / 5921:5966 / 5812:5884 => 0.5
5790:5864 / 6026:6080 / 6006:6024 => 1.1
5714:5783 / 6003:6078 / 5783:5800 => 0.2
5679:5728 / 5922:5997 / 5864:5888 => 0.6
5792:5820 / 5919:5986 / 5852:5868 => 0.3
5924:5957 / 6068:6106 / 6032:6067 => -1.2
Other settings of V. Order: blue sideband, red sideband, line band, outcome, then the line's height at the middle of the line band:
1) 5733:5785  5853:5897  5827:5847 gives -1.1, 98.8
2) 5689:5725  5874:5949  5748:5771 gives -0.9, 101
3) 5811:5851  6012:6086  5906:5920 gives 0.2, 103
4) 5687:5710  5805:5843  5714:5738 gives -0.8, 101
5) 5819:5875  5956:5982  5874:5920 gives 3.5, 103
